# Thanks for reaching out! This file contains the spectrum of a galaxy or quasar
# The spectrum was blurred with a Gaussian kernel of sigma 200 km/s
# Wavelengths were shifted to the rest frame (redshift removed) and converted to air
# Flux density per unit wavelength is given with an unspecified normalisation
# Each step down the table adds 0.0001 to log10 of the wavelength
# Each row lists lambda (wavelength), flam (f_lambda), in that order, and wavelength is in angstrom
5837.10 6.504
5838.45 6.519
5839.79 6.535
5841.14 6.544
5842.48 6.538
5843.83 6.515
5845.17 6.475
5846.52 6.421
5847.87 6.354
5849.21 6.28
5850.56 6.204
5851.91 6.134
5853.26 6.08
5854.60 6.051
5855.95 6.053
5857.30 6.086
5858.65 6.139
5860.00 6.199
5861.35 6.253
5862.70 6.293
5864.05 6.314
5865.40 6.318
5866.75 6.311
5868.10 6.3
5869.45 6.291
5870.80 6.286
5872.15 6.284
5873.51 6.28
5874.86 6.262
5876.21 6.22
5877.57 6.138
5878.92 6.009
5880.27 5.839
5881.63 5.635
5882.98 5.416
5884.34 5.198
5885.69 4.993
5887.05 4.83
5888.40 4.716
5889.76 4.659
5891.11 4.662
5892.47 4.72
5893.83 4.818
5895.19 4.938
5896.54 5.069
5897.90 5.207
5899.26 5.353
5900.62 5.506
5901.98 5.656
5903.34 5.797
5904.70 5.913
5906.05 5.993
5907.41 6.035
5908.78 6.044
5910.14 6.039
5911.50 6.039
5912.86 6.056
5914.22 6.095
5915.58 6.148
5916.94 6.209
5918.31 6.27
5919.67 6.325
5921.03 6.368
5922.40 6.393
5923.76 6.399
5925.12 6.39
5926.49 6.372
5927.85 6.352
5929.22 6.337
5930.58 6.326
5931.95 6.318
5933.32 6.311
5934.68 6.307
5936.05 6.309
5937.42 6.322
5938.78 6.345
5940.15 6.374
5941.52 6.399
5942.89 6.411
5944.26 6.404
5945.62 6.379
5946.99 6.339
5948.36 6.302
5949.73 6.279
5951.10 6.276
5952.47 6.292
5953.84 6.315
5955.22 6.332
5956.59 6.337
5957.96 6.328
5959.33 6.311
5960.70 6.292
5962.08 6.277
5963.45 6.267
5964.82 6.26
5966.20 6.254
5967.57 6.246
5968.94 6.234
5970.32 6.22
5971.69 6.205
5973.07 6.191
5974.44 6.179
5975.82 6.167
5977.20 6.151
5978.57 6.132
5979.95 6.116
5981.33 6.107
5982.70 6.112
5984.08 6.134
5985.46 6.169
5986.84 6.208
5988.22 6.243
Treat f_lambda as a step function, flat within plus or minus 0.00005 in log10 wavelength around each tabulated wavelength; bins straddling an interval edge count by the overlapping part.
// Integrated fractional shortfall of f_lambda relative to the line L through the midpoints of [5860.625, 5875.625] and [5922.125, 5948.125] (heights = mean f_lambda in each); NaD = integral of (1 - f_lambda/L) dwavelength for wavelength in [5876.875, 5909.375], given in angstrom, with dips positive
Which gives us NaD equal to 4.82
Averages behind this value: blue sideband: 6.29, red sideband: 6.36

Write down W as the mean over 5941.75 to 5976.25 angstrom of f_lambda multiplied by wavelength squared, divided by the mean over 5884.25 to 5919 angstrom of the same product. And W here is 1.16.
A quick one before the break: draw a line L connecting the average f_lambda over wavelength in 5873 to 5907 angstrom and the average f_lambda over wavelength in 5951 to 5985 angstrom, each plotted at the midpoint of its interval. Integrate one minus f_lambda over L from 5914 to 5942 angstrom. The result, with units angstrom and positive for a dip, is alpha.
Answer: -2.4 angstrom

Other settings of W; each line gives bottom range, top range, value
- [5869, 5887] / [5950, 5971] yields 1.10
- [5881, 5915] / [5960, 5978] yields 1.18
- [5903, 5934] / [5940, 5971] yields 1.03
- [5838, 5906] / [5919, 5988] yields 1.10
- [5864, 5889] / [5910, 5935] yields 1.09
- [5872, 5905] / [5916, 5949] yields 1.19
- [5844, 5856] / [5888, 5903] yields 0.82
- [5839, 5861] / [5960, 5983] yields 1.03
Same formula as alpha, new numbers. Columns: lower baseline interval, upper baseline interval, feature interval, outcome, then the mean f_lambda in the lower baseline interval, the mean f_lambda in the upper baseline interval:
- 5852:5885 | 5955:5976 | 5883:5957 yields 3.0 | 6.09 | 6.26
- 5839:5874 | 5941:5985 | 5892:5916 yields 2.4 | 6.29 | 6.26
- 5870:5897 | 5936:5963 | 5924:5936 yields -0.5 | 5.46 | 6.33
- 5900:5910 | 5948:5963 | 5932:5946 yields -0.4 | 5.86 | 6.3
